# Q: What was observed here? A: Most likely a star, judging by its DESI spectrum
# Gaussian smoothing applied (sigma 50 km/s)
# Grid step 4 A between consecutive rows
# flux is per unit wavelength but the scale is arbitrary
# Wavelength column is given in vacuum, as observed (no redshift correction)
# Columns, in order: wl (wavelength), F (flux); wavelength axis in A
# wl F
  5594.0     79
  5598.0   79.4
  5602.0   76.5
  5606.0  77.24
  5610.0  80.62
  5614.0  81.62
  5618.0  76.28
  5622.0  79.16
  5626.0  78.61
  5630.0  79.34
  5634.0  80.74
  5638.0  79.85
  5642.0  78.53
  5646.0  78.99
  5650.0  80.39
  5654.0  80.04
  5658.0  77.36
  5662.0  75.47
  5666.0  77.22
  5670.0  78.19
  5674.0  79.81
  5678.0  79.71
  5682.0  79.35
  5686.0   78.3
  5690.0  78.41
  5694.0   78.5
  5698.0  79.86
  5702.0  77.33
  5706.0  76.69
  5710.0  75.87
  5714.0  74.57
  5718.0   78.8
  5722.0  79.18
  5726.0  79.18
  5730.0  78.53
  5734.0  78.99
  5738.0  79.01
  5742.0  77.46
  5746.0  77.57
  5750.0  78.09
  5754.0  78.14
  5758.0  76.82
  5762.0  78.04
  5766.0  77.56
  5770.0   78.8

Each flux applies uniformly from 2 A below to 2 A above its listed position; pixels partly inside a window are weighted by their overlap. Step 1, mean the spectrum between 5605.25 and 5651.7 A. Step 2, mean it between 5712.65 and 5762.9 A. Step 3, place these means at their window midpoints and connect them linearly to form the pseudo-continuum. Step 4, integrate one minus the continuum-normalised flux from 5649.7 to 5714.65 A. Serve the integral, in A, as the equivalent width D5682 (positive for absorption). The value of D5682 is 0.5 A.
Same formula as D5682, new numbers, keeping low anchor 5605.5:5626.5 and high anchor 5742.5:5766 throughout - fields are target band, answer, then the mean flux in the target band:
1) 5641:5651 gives -0.1 A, 79.3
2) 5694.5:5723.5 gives 0.2 A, 77.5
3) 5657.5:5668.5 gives 0.3 A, 76.7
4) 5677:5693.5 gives -0.1 A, 78.9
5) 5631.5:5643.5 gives -0.1 A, 79.7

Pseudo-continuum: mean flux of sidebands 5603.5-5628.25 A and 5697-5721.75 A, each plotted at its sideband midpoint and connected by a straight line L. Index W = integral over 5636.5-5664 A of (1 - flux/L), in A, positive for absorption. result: -0.1 A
